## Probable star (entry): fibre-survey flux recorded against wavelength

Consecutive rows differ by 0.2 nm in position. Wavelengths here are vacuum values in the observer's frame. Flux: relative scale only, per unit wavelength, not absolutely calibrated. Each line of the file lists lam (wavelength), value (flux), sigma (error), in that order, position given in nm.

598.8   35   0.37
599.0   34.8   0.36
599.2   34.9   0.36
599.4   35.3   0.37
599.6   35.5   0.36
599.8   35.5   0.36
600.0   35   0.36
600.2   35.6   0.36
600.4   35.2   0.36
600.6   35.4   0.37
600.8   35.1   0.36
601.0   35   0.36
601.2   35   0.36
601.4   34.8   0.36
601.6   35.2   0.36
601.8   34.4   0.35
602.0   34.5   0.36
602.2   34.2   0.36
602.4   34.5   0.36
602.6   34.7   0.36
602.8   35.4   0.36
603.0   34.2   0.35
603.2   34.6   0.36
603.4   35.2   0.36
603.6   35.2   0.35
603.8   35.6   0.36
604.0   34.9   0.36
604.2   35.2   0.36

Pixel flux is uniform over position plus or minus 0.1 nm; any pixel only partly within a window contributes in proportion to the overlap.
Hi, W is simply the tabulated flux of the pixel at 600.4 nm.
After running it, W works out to 35.2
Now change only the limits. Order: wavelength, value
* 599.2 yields 34.9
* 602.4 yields 34.5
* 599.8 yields 35.5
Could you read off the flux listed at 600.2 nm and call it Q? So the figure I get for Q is 35.6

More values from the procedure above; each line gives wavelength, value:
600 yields 35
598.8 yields 35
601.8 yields 34.4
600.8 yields 35.1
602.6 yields 34.7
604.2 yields 35.2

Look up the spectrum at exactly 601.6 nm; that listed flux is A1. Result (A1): 35.2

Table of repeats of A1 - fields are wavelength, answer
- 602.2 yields 34.2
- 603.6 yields 35.2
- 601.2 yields 35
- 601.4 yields 34.8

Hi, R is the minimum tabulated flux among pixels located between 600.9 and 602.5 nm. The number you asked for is 34.2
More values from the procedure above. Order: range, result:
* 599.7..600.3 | 35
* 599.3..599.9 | 35.3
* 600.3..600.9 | 35.1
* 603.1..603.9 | 34.6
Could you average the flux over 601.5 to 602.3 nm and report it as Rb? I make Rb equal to 34.6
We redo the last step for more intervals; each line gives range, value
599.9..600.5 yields 35.3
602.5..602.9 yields 35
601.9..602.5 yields 34.4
